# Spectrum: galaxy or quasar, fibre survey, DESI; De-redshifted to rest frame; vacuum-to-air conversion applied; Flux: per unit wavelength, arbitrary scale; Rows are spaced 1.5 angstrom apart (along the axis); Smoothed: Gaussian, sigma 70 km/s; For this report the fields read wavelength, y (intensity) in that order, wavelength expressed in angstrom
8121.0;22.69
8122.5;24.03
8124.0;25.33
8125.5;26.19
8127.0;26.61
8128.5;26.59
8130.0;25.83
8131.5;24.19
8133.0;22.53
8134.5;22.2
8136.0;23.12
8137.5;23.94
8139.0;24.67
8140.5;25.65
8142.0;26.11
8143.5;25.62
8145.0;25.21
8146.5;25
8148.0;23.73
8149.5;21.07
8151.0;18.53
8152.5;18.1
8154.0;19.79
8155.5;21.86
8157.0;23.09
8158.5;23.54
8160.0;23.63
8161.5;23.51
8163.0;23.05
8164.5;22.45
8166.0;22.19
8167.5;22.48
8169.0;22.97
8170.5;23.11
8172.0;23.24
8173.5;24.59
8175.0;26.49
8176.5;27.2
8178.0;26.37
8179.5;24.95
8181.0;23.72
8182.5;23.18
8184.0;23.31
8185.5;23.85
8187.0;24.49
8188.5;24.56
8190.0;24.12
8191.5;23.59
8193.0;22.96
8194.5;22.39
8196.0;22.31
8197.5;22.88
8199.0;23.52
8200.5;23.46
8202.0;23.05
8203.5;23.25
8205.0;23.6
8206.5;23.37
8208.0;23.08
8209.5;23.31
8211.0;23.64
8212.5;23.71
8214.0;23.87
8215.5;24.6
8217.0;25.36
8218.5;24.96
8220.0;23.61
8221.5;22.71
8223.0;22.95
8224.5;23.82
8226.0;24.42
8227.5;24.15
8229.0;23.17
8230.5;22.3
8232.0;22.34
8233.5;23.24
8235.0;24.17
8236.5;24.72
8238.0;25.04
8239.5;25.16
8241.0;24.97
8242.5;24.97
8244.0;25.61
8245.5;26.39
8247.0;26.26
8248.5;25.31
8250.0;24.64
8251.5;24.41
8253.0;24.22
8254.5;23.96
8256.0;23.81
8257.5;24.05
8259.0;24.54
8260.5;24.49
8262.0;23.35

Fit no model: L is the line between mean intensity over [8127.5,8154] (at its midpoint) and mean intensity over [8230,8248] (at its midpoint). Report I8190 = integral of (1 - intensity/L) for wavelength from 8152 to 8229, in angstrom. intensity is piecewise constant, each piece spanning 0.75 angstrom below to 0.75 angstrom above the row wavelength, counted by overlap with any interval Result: 1.92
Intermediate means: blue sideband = 23.6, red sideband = 24.6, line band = 23.5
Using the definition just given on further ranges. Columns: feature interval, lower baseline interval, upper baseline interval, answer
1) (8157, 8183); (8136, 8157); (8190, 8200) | -1.0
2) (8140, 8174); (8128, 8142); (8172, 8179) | 3.0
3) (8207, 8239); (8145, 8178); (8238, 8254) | 1.0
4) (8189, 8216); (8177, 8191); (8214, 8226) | 0.9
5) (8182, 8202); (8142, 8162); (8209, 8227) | 0.0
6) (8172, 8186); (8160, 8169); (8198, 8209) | -1.1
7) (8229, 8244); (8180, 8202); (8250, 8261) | -0.1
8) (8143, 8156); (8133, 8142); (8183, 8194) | 1.0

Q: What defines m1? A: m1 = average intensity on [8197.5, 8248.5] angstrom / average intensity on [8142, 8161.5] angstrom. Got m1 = 1.06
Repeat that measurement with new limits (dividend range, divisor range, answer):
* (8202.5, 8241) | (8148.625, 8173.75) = 1.07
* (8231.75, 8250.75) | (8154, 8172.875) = 1.09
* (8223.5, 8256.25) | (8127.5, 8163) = 1.04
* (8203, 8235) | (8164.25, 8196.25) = 0.99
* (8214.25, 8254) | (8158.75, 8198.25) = 1.03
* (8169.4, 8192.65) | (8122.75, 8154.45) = 1.02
